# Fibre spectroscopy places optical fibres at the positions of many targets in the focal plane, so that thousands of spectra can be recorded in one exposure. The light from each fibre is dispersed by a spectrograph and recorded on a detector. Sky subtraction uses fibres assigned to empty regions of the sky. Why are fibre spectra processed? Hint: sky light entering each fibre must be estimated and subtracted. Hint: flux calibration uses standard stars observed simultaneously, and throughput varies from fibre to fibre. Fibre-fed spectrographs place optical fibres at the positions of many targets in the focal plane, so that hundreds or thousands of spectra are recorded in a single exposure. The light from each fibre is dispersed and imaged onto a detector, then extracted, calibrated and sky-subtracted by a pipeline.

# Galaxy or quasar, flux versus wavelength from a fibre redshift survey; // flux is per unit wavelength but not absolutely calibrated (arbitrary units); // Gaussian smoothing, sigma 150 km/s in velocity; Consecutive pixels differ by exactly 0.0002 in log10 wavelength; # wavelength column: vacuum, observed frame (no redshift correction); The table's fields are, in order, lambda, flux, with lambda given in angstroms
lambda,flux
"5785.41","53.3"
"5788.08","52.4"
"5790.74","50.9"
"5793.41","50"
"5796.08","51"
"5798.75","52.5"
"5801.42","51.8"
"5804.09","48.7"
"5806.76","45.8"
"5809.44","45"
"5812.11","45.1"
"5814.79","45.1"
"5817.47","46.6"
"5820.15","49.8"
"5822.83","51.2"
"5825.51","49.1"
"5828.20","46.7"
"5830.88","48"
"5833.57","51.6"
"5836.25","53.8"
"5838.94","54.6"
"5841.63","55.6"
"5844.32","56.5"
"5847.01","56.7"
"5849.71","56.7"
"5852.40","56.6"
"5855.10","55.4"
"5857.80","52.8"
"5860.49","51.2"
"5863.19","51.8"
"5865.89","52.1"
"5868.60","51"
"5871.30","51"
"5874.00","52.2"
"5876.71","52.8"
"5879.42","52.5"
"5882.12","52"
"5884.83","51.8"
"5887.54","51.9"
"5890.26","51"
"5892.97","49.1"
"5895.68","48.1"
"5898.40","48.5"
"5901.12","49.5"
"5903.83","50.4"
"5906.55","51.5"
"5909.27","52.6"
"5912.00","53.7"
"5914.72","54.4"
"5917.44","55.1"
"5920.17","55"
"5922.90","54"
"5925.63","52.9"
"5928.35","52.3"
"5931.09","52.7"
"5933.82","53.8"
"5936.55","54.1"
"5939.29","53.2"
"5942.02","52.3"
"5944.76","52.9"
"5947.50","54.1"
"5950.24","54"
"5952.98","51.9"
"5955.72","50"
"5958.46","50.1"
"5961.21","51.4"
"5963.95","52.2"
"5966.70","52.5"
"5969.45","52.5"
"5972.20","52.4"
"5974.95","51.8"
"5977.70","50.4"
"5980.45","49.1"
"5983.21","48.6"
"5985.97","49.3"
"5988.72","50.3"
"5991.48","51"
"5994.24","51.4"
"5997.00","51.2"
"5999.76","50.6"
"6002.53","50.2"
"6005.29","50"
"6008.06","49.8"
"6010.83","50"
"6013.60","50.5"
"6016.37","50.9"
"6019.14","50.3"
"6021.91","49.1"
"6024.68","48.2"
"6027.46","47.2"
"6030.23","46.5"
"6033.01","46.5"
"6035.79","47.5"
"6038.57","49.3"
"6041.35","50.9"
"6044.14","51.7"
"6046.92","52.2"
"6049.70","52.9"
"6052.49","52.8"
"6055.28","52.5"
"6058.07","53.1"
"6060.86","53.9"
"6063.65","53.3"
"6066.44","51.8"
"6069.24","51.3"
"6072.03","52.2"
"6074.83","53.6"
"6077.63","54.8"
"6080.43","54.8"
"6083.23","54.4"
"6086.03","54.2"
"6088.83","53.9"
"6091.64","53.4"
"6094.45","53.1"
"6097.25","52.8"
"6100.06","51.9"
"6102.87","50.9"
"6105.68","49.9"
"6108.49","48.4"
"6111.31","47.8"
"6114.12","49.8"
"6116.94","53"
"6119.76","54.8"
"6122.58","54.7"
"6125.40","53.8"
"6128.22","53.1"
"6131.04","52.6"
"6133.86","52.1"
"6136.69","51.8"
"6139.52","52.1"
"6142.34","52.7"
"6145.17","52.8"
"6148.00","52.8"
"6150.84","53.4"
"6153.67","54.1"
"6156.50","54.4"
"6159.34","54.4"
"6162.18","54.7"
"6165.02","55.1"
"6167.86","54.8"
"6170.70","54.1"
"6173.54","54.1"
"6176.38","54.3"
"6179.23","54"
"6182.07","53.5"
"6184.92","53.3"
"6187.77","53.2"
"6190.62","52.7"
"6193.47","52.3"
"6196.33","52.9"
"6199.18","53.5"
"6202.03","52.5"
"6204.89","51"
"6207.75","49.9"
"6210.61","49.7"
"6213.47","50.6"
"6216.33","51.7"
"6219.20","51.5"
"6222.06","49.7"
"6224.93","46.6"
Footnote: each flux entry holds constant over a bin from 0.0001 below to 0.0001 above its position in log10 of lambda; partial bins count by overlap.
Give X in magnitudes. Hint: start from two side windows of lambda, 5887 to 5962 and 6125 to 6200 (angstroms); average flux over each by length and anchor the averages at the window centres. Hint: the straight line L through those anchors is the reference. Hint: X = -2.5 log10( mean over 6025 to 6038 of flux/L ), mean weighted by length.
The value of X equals 0.121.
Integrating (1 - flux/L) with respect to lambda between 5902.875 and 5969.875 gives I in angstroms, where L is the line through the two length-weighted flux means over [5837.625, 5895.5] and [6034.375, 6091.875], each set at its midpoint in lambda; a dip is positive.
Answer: 0.1 angstroms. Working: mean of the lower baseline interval 53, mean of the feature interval 52.8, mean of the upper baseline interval 52.6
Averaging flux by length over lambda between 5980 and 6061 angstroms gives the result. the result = 50.2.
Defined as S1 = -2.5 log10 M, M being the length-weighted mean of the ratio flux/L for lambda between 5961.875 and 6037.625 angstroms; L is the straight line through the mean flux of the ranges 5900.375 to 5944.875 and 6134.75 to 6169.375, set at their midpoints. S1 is 0.067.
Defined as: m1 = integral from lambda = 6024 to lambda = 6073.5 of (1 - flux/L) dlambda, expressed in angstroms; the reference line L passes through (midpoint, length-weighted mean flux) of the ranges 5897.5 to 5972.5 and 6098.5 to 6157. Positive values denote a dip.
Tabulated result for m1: 1.4 angstroms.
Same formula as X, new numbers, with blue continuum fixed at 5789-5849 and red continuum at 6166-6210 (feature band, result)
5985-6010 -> 0.03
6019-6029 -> 0.07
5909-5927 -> -0.06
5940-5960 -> -0.02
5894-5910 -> 0.02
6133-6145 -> 0.01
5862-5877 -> -0.02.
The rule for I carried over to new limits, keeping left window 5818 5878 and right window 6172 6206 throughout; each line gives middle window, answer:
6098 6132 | 0.8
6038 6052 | 0.3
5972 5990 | 0.9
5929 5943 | -0.1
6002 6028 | 1.5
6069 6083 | -0.2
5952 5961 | 0.3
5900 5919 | 0.0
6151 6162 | -0.2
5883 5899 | 0.7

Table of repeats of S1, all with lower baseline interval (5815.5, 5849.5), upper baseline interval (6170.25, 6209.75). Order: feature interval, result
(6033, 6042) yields 0.08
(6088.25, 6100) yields -0.01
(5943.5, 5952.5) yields -0.03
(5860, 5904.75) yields 0.02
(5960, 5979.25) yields 0.01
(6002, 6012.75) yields 0.05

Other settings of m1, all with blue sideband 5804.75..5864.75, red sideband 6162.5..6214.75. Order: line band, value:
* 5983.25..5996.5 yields 0.4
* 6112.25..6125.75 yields -0.1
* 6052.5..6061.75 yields -0.1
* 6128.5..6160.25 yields -0.2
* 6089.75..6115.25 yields 0.7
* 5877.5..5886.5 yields -0.1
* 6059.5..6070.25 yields -0.1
